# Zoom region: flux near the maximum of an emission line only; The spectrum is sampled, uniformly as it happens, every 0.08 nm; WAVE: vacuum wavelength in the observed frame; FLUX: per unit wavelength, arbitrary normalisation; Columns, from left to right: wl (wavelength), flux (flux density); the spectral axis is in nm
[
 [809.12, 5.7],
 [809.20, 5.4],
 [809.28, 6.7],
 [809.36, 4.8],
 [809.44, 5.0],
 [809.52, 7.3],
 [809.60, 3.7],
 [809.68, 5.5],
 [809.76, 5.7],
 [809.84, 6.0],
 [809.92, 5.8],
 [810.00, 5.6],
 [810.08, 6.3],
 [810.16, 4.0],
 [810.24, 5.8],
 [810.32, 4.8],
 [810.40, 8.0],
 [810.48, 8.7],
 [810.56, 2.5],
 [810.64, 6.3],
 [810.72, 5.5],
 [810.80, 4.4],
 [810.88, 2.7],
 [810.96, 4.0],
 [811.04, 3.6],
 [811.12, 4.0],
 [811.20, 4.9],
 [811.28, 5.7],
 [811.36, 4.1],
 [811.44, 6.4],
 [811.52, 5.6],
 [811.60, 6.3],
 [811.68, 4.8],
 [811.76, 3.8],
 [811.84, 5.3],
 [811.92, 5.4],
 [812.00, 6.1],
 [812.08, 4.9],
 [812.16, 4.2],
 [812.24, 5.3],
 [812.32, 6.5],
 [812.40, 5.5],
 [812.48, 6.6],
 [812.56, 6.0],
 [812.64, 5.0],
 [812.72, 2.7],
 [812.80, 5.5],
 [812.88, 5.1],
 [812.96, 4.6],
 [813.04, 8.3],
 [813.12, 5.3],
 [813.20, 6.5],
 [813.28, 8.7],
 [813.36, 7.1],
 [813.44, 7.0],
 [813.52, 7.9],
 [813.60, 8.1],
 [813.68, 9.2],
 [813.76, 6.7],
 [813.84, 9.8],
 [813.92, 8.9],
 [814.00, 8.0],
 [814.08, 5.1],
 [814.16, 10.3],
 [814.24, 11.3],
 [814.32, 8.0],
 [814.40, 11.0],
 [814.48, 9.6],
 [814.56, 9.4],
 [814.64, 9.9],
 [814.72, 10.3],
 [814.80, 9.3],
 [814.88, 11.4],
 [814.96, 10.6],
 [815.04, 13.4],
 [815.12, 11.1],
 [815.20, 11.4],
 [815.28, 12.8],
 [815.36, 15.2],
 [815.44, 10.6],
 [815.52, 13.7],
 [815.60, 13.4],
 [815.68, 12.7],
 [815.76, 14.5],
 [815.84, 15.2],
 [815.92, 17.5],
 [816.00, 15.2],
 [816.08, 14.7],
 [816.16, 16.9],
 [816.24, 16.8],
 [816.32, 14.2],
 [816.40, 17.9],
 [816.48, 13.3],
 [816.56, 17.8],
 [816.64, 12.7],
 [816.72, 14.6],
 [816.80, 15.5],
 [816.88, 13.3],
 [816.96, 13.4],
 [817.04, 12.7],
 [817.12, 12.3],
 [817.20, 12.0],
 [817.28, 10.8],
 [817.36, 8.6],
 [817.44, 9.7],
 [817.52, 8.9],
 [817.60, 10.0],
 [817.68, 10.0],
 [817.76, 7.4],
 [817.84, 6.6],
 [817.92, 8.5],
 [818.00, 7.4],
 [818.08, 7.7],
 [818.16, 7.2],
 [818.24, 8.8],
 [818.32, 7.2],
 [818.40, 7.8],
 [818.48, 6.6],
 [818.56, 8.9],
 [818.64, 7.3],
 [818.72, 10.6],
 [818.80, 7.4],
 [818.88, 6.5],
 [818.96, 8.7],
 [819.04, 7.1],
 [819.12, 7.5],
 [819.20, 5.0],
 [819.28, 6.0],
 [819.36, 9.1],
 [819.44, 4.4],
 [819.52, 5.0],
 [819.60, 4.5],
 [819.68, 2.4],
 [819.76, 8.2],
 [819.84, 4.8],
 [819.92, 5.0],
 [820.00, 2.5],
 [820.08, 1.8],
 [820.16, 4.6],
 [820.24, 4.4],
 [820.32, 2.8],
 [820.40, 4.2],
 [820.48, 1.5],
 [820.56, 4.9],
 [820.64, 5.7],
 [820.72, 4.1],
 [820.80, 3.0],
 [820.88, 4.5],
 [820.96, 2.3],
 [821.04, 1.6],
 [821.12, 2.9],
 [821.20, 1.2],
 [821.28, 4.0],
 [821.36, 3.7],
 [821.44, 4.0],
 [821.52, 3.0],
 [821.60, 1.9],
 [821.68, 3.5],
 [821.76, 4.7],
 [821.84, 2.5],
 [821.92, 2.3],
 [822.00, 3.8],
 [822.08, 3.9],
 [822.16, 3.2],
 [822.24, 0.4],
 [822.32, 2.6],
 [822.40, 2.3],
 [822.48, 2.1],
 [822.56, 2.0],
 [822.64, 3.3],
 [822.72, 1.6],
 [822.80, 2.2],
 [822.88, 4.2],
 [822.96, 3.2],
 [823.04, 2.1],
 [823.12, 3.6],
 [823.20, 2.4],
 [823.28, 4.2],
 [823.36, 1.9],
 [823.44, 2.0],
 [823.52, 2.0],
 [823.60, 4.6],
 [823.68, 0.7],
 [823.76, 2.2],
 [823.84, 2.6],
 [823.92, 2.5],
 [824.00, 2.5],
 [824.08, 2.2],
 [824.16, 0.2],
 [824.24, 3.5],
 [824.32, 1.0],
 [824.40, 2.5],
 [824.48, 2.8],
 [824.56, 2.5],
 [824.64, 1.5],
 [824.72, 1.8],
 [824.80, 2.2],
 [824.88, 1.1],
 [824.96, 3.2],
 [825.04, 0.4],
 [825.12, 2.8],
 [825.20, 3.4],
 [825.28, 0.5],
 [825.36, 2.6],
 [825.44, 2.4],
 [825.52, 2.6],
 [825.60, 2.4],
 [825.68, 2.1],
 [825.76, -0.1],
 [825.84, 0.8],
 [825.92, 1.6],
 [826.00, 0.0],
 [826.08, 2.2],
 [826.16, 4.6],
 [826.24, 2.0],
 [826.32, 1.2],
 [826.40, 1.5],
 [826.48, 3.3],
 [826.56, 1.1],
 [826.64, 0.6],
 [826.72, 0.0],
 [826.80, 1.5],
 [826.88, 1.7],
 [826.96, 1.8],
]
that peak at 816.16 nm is C III]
